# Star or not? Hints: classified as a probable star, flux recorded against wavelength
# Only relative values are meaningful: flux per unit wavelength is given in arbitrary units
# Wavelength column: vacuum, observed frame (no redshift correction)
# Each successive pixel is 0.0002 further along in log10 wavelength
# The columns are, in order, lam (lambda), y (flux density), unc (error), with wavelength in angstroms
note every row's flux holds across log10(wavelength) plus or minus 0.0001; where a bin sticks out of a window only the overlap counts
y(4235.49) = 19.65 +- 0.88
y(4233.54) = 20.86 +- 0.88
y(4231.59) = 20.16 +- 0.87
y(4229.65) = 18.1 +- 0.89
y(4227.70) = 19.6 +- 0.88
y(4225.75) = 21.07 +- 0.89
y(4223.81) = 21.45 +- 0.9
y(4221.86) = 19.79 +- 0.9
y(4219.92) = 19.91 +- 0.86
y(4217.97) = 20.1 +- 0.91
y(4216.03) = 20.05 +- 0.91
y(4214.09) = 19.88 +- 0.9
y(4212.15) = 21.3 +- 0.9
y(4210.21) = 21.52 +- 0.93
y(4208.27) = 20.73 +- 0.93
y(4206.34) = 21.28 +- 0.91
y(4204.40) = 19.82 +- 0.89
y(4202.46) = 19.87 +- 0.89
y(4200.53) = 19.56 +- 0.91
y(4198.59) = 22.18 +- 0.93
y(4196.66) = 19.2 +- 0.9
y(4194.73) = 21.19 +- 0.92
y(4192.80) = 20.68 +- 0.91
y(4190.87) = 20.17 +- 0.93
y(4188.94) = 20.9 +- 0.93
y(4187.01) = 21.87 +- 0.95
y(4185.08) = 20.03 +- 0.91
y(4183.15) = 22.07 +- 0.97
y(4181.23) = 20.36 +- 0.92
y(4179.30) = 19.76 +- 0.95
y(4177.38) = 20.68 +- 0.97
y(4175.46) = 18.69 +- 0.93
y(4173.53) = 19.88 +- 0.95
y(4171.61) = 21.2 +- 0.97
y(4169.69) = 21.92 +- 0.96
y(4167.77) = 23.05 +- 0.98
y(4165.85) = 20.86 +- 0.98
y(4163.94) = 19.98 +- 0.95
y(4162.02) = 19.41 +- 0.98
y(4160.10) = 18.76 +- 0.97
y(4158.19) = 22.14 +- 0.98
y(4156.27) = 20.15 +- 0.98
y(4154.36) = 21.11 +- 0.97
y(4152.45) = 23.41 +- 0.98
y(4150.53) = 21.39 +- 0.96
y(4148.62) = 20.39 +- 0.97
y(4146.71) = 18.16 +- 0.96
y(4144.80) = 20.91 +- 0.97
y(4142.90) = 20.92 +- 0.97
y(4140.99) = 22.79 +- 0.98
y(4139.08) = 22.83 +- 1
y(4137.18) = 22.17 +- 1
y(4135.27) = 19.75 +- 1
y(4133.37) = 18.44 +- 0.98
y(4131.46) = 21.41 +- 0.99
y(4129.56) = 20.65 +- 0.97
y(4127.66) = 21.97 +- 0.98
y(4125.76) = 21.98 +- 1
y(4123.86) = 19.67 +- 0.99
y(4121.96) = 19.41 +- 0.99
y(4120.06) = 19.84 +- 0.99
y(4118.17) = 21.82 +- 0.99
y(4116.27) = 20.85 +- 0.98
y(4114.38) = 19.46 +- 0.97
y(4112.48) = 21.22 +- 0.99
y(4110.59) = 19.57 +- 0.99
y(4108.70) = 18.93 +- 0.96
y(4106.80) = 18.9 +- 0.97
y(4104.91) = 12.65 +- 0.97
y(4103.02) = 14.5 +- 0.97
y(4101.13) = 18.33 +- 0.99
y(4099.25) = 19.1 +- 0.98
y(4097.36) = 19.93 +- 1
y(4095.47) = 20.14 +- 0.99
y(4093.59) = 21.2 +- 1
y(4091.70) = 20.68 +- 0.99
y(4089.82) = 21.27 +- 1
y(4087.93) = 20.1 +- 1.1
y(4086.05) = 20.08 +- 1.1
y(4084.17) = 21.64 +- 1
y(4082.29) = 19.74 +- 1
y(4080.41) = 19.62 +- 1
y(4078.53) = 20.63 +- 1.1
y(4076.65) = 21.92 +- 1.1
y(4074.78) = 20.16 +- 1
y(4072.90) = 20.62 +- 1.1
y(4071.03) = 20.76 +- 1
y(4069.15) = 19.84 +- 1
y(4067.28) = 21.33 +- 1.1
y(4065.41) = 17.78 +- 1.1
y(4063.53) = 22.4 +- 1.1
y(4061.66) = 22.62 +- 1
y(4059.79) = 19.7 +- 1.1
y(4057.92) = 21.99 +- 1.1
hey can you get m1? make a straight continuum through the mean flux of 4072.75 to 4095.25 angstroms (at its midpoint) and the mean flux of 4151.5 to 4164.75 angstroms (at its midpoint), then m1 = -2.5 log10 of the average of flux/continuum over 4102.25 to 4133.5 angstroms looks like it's 0.06 mag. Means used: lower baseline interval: 20.6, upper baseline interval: 20.7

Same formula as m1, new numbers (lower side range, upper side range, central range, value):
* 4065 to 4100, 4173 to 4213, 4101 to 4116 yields 0.134 mag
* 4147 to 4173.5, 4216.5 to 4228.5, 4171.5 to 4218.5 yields 0.004 mag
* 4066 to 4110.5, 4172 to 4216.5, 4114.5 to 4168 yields -0.039 mag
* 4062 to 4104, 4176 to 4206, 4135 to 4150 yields -0.037 mag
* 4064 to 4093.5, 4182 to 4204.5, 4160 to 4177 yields 0.006 mag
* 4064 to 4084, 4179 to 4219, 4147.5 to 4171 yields -0.027 mag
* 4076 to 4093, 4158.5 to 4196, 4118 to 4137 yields 0.006 mag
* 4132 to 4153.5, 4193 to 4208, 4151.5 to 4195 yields -0.003 mag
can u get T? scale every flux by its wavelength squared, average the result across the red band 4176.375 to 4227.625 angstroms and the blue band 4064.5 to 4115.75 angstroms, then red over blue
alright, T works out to 1.11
